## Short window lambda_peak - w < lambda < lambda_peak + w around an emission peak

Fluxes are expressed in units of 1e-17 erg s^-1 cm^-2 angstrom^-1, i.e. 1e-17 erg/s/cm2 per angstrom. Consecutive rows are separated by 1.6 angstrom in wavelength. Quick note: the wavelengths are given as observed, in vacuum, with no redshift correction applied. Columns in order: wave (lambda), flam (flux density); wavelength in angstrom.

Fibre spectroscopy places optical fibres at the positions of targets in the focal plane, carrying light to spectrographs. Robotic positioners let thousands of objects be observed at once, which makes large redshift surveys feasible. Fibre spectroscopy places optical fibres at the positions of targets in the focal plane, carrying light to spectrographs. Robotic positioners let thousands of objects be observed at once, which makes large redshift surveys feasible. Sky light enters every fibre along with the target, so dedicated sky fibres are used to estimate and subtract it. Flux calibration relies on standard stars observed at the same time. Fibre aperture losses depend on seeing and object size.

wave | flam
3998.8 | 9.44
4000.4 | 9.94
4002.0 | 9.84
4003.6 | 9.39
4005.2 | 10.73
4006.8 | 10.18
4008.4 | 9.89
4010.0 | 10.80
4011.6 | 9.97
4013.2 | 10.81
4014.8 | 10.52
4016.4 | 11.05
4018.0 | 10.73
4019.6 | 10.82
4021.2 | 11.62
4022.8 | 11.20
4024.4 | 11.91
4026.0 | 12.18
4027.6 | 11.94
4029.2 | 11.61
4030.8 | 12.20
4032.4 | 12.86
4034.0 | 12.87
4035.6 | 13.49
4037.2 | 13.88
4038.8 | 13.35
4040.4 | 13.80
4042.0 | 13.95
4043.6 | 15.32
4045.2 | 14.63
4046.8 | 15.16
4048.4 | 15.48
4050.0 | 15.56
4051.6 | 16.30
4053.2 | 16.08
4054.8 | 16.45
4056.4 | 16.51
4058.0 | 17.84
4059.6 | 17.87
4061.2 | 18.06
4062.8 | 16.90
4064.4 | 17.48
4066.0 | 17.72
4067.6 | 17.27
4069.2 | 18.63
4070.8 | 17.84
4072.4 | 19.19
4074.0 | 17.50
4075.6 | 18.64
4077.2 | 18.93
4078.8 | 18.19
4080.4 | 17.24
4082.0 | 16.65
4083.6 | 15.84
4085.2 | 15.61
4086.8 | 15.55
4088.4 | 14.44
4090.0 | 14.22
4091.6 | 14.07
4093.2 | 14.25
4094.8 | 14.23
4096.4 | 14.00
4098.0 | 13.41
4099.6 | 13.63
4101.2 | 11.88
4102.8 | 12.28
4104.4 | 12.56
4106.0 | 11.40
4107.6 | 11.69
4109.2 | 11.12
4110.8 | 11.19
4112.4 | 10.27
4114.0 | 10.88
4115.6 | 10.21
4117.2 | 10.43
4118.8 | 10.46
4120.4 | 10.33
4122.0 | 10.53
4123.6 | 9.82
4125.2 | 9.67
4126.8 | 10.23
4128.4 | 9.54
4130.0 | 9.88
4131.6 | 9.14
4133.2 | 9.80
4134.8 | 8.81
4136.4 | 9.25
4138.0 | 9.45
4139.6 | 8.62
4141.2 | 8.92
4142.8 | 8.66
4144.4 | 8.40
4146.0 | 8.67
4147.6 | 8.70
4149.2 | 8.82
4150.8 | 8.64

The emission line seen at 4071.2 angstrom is C IV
